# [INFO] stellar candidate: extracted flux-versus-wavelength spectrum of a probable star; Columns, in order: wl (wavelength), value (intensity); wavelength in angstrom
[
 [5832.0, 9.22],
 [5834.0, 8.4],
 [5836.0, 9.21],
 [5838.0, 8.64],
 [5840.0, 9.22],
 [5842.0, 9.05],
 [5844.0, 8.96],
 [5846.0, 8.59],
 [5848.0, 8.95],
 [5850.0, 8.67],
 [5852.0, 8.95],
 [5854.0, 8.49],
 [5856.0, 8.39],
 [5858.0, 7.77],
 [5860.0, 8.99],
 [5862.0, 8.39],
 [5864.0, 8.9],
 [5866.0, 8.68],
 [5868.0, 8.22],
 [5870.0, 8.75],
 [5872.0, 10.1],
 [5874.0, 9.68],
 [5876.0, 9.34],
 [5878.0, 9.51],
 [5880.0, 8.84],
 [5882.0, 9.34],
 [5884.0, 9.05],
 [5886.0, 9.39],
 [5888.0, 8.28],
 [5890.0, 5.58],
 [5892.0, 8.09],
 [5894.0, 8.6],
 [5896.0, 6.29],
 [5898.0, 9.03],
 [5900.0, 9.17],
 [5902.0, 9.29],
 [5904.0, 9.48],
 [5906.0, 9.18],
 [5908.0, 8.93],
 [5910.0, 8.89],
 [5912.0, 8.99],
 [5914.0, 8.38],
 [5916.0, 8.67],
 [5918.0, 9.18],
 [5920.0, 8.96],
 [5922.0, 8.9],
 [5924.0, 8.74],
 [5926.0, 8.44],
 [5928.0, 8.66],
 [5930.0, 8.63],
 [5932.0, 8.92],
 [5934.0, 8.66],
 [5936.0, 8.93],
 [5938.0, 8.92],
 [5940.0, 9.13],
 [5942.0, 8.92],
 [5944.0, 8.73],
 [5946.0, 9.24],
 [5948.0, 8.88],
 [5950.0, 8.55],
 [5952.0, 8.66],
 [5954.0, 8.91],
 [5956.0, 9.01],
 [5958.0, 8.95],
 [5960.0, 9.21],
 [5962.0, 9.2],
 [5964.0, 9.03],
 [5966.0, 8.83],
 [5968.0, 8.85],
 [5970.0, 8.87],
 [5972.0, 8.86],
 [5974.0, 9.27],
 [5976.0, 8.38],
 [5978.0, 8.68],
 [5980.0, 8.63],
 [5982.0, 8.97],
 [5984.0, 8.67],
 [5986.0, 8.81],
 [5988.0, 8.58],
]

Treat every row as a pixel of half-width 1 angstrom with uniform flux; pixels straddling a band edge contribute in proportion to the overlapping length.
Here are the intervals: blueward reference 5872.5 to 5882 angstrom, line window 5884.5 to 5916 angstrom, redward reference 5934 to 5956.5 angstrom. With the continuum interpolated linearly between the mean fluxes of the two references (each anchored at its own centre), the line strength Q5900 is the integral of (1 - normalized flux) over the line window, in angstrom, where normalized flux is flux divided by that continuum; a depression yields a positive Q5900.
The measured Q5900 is 2.4 angstrom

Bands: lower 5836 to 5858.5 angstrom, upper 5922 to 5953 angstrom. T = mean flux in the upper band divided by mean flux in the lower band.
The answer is 1.01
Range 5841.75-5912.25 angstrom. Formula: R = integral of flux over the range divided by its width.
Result 8.74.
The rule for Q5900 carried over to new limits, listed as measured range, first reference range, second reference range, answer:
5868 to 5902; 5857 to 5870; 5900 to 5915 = 0.25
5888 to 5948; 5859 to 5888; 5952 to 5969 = 2.30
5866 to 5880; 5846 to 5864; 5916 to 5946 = -0.87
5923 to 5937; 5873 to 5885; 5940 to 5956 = 0.42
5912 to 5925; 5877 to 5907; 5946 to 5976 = -0.13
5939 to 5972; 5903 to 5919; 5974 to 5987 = -0.44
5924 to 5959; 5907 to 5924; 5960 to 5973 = 0.31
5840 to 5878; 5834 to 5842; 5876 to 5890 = 0.18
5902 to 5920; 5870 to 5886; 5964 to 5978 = 0.39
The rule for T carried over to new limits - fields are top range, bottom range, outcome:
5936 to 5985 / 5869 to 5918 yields 1.01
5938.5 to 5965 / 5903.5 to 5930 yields 1.01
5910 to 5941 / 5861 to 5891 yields 1.00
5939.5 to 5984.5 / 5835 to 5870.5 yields 1.02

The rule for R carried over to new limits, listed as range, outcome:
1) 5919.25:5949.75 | 8.84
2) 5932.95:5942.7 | 8.91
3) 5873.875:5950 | 8.77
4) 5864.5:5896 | 8.69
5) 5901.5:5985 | 8.88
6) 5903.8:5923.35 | 8.93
